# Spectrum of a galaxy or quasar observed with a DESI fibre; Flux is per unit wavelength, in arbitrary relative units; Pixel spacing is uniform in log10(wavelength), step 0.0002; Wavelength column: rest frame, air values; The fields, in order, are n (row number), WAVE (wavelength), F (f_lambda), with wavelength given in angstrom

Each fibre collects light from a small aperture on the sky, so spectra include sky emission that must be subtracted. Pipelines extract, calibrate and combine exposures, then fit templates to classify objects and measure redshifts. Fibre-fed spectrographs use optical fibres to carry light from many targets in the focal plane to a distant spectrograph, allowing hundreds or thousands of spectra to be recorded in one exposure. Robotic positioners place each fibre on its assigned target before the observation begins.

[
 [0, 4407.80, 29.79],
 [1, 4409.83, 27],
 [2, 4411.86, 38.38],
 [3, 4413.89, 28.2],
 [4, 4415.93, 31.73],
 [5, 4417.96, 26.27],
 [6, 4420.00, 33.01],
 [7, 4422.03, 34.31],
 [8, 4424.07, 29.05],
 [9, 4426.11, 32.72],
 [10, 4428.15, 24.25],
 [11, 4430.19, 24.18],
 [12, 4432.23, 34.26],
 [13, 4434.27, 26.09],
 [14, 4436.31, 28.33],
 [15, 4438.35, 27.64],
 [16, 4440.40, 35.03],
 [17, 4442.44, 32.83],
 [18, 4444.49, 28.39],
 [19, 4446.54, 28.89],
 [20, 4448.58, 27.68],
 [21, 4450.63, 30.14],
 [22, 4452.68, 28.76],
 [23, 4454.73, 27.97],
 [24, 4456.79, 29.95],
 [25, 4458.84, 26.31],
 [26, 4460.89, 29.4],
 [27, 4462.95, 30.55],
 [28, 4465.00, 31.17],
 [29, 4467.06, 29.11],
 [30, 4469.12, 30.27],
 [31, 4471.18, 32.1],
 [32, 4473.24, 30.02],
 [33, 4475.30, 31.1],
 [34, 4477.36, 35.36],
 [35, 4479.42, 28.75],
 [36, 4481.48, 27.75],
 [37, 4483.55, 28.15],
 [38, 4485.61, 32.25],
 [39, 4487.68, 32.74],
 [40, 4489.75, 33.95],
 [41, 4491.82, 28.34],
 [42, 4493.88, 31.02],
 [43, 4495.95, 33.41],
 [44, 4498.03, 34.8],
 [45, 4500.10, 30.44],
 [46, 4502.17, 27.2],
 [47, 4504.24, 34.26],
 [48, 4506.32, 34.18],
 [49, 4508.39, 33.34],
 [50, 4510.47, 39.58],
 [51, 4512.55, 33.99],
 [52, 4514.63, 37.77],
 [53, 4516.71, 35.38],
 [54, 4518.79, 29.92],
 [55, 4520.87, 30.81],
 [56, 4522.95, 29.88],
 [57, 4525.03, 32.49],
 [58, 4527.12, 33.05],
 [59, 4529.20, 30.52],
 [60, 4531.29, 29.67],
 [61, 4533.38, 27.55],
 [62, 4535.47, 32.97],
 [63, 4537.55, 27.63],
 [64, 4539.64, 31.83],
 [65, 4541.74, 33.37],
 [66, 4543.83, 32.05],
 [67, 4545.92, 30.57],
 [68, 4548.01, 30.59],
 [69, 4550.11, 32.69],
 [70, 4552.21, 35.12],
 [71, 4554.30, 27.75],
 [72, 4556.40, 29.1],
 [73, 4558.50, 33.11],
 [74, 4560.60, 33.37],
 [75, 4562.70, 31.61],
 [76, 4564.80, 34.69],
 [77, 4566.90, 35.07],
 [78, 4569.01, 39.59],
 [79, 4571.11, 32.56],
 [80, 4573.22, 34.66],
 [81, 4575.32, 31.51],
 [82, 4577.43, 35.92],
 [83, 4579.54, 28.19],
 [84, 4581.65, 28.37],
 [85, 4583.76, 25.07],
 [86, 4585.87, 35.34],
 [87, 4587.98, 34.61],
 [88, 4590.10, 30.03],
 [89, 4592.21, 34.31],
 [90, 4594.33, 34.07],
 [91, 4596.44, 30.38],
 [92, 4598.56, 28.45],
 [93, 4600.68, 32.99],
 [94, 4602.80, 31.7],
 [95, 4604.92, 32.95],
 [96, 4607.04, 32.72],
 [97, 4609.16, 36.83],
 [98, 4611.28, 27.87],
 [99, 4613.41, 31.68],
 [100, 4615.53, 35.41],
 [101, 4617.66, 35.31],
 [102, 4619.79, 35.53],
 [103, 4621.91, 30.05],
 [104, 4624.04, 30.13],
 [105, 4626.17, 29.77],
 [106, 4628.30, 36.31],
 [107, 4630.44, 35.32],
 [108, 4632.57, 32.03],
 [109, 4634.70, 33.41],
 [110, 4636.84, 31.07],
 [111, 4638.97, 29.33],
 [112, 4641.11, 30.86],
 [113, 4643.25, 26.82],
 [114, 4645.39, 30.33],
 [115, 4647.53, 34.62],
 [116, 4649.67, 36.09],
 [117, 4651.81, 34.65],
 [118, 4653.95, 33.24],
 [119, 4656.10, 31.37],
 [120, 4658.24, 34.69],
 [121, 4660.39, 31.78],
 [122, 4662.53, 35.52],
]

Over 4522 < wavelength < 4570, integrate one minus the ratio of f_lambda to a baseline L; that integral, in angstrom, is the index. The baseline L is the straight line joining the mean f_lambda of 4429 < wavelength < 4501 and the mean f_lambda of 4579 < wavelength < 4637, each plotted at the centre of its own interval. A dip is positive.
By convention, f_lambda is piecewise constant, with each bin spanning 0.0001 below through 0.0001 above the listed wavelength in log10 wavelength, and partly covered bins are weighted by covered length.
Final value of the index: -0.90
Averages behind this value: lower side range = 30.2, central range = 31.9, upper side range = 32.2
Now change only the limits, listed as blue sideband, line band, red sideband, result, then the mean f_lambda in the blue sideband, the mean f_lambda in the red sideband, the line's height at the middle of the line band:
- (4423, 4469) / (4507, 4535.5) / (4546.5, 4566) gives -1.4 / 29.2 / 32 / 31.1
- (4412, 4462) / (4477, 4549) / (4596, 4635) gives -2.3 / 29.5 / 32.6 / 30.8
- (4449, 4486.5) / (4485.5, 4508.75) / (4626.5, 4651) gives -1.4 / 29.9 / 32.3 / 30.3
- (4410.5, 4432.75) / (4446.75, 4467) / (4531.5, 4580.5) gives 1.2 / 30.4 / 32.2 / 30.9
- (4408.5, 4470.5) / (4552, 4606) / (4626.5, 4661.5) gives -1.1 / 29.7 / 32.6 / 31.7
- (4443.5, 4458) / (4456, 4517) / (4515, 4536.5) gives -3.4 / 28.8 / 31.4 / 30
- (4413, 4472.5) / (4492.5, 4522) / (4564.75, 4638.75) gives -2.3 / 29.6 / 32.6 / 30.8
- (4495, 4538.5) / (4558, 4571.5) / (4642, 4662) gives -0.8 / 32.3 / 32.7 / 32.5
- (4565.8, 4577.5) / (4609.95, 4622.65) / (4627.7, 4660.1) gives 0.2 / 34.8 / 32.6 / 33.4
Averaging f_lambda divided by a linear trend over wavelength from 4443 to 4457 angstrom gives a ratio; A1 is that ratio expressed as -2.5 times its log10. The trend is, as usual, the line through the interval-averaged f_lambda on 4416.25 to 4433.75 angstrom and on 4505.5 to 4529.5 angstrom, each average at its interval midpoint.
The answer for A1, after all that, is 0.07 mag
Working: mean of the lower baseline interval 29.7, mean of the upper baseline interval 33.5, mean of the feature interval 28.9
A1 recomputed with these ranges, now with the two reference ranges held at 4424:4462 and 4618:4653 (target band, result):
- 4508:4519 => -0.172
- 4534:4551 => -0.021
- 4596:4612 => -0.002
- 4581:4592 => 0.016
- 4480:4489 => -0.018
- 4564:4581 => -0.087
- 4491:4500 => -0.066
